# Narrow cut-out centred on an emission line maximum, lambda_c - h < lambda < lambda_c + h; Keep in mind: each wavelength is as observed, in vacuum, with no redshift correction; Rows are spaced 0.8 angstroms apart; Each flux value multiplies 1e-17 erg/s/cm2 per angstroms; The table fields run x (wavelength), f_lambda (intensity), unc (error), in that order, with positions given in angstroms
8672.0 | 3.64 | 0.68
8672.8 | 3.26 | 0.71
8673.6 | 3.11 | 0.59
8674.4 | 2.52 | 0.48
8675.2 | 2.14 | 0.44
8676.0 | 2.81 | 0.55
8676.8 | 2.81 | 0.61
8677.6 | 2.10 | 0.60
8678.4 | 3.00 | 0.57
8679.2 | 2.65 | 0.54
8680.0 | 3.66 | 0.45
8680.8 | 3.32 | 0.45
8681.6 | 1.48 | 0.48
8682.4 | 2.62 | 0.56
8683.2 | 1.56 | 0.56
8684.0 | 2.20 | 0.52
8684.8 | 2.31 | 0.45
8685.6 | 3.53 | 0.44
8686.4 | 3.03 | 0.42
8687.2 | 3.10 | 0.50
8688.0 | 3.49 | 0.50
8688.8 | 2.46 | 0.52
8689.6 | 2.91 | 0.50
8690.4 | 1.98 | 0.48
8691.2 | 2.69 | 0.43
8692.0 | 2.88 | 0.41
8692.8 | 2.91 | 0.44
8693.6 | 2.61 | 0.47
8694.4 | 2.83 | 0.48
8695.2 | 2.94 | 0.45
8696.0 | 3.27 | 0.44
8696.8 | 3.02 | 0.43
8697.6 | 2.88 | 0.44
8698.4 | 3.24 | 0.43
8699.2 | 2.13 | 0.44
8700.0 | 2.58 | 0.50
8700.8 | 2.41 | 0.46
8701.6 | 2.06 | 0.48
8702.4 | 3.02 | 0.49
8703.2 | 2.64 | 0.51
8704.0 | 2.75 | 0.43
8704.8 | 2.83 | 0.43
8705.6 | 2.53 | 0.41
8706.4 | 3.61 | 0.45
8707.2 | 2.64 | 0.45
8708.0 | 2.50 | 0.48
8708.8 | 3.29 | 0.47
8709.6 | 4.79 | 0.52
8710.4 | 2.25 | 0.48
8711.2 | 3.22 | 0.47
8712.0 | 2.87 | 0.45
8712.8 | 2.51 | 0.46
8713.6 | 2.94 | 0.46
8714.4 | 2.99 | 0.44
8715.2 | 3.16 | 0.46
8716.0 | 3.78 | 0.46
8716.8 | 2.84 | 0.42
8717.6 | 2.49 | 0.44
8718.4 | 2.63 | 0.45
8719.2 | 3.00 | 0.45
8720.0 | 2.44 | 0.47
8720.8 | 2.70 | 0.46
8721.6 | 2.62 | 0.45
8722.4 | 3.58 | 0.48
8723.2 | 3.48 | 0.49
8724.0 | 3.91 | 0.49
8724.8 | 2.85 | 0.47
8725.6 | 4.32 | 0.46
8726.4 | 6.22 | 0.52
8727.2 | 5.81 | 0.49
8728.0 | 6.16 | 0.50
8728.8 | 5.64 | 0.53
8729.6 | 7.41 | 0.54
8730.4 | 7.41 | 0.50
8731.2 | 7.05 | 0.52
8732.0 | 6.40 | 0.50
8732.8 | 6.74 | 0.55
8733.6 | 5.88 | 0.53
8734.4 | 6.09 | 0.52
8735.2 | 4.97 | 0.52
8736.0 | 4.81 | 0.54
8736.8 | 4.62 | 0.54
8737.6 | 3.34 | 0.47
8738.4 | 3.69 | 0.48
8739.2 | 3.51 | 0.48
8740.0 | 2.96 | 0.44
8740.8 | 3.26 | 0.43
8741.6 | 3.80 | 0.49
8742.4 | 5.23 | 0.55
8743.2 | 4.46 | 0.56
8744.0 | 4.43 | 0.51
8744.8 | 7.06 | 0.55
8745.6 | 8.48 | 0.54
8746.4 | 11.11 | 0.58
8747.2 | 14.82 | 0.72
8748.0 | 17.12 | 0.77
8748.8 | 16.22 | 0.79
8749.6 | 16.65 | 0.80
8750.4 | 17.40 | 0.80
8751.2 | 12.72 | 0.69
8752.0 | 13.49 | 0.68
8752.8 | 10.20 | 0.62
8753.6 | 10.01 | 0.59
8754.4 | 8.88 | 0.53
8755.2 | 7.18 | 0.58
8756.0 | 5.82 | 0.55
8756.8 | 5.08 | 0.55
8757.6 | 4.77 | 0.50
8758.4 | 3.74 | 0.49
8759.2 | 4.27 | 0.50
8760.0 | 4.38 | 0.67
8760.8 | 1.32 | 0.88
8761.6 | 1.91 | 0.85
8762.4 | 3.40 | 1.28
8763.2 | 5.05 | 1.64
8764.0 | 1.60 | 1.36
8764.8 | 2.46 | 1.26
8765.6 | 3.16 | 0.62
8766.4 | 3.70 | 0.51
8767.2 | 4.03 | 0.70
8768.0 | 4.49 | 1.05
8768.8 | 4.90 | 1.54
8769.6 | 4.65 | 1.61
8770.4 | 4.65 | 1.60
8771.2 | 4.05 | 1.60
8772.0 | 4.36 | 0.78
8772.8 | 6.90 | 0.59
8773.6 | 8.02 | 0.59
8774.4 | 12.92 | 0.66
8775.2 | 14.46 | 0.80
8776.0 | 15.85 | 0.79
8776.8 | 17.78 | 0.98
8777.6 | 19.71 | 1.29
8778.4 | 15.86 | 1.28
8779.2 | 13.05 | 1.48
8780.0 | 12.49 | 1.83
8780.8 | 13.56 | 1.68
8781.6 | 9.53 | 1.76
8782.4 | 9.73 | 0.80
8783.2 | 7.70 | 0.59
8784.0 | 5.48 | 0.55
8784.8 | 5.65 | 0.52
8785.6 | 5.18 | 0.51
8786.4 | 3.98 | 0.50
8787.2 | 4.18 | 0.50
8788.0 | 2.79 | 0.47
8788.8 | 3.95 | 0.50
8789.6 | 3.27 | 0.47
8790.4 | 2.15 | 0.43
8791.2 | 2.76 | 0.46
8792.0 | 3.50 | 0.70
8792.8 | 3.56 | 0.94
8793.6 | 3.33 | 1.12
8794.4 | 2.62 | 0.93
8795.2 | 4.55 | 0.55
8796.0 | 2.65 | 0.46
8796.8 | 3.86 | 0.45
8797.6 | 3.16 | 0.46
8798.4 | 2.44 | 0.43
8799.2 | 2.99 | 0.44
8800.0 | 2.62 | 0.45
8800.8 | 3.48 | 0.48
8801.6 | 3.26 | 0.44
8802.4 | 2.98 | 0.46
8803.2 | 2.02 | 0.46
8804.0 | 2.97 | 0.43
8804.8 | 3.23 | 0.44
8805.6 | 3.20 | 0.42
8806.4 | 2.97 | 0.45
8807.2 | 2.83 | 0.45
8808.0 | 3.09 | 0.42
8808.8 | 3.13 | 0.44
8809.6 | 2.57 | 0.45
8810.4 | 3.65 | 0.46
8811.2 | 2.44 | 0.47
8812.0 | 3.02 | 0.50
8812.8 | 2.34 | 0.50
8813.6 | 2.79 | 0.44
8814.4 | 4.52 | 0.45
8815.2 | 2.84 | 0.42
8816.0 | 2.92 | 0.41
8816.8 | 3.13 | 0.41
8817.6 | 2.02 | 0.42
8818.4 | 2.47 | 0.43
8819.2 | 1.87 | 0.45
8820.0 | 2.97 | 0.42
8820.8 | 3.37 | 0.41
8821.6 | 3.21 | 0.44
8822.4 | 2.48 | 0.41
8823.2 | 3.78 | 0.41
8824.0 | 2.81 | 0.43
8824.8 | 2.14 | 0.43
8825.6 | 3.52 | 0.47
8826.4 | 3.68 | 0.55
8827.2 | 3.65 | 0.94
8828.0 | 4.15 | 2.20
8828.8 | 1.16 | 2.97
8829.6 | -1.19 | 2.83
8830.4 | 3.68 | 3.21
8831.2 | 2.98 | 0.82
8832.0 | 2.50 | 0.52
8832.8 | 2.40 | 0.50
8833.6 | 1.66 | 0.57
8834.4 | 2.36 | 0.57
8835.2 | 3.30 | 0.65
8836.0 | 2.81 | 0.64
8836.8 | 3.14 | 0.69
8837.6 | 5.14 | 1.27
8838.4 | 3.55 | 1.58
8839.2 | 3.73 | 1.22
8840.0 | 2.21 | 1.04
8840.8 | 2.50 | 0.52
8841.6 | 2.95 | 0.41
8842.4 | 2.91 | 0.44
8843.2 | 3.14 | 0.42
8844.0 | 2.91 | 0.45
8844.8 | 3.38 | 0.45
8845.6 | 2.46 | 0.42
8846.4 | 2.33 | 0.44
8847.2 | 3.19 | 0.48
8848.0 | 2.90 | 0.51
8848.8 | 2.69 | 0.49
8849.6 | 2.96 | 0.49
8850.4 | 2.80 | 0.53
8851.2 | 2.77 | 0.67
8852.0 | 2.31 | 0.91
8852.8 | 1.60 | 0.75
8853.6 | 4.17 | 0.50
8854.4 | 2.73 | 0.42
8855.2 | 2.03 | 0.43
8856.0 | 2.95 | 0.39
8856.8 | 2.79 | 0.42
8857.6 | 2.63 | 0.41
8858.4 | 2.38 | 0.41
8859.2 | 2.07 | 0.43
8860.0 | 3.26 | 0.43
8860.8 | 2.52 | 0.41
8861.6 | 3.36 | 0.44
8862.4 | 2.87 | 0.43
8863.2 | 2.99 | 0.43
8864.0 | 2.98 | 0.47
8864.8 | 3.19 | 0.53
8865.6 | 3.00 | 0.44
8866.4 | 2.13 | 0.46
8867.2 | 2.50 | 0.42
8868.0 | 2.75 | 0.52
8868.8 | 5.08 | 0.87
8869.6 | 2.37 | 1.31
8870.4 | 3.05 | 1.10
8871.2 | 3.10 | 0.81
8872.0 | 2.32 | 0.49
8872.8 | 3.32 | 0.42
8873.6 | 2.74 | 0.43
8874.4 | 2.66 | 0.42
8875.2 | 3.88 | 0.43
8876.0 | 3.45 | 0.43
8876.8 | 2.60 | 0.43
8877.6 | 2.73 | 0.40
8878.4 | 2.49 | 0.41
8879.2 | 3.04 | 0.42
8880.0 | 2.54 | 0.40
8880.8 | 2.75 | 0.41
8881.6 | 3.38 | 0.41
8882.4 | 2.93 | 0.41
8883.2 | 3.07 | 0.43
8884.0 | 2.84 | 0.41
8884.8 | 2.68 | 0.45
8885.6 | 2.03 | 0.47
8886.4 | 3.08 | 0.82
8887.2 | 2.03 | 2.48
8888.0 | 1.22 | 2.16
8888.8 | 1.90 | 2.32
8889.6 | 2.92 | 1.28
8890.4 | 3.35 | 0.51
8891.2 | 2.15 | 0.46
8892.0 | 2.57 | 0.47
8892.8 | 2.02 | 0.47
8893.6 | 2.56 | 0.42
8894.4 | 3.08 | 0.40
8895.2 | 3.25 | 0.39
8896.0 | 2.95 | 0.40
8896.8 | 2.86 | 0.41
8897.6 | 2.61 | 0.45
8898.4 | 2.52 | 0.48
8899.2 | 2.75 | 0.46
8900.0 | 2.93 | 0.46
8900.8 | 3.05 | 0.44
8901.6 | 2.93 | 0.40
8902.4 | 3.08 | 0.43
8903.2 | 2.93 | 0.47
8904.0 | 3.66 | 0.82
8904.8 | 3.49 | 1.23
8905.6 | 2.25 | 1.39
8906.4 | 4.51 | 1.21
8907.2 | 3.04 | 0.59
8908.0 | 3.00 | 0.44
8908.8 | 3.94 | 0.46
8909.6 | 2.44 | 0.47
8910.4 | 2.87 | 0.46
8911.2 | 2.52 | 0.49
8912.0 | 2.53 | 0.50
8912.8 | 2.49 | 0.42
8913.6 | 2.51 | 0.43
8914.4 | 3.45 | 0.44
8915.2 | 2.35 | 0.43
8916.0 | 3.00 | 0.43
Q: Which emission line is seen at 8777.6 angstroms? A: [N II]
